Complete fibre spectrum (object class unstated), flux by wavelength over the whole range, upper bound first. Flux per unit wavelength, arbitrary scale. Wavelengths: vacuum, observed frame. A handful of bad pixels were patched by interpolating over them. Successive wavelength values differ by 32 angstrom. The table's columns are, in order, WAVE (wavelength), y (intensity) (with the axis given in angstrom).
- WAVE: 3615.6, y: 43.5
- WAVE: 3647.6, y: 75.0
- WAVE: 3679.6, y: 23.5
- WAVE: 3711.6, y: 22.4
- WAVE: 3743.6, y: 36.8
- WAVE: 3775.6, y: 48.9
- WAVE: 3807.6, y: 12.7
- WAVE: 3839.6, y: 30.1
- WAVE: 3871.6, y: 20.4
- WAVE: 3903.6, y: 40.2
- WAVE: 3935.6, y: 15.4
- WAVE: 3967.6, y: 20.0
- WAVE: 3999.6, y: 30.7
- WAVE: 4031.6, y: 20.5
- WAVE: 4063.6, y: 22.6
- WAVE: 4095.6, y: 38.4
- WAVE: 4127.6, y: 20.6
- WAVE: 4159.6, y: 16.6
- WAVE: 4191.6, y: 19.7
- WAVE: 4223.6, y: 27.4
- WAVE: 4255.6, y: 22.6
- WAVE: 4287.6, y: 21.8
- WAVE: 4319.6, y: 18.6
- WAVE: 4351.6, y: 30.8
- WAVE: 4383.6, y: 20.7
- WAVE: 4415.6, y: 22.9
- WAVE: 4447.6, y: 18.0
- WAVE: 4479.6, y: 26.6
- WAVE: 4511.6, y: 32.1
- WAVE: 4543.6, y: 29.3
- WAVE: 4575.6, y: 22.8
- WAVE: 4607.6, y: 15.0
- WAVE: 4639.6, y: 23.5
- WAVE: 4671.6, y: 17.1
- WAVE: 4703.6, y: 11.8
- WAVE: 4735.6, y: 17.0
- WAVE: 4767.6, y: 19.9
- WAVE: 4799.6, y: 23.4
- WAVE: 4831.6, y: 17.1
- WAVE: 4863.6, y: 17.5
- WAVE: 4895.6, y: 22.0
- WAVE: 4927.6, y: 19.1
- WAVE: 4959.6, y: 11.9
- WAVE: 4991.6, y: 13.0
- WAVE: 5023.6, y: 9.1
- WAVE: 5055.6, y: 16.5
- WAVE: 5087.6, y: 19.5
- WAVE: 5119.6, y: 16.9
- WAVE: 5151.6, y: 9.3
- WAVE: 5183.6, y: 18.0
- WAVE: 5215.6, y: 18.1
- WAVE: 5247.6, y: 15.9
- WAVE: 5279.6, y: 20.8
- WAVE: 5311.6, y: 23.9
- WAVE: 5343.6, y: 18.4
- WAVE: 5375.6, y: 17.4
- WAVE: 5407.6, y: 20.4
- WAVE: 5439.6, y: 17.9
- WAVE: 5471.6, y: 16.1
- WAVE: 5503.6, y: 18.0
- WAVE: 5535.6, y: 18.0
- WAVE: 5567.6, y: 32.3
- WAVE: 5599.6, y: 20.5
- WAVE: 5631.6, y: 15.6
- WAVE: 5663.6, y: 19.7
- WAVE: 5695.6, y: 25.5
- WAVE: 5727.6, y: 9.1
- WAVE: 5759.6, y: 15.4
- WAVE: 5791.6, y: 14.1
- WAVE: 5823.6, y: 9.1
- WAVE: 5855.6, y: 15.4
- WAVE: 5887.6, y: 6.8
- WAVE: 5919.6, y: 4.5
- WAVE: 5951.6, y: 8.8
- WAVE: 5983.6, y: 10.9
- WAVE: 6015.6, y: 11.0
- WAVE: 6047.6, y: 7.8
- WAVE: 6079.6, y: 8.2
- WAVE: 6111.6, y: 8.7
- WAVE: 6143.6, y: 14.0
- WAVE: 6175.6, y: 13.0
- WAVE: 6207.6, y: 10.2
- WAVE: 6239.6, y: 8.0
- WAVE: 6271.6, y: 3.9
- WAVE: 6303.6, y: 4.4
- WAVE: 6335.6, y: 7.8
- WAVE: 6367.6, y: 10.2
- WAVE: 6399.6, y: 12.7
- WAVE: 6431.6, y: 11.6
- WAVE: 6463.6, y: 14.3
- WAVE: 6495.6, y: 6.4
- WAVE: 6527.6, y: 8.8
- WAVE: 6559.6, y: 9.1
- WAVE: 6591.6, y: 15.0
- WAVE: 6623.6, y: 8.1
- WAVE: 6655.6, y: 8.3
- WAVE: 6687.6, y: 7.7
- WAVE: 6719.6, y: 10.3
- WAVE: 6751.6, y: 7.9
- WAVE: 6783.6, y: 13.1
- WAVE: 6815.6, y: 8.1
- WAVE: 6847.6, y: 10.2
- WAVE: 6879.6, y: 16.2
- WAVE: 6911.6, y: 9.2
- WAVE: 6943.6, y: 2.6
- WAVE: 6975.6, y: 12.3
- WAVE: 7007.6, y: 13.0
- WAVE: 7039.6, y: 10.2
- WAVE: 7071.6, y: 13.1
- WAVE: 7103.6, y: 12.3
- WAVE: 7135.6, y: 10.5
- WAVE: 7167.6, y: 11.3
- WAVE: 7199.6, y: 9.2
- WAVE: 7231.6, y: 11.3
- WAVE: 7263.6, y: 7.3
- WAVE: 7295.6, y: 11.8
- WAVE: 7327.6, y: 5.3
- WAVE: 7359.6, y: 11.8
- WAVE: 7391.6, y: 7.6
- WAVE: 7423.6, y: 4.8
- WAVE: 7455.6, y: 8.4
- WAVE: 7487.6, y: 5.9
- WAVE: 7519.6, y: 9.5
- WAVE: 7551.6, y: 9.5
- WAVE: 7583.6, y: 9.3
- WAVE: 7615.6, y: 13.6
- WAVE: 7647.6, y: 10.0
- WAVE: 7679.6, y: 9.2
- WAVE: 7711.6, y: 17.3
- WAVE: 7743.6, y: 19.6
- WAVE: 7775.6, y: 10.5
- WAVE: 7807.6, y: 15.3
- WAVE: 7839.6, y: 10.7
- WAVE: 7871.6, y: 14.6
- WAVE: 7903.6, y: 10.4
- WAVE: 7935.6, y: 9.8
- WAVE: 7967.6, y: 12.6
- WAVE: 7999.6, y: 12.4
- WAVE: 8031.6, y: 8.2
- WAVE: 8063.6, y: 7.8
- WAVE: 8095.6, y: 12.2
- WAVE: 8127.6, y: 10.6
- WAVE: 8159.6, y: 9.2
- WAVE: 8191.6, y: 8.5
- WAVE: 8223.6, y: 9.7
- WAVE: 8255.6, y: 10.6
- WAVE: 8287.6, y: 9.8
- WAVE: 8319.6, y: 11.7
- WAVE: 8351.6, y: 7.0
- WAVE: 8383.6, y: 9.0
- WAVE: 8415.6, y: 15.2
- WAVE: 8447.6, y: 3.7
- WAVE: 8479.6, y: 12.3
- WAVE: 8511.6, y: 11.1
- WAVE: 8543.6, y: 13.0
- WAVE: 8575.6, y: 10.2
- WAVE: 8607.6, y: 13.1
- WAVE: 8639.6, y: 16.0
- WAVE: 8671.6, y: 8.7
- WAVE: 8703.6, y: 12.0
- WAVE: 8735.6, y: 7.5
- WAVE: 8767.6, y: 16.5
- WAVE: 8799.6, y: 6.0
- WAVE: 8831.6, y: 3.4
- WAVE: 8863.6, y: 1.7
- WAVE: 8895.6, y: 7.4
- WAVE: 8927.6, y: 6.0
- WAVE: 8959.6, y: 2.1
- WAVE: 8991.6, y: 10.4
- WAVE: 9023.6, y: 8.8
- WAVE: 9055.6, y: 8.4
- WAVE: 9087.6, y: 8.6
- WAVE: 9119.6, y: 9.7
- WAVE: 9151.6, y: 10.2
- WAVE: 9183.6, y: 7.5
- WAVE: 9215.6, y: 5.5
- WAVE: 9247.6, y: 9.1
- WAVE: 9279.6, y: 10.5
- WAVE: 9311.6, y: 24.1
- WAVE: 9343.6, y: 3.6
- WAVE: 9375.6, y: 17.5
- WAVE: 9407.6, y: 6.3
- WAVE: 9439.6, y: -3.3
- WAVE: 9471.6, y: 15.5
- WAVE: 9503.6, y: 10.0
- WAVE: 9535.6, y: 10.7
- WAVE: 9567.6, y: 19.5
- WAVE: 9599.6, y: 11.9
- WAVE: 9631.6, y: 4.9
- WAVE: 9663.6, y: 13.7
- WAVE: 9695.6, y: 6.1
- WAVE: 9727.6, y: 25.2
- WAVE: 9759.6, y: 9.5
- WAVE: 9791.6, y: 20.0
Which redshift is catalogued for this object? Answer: 1.609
